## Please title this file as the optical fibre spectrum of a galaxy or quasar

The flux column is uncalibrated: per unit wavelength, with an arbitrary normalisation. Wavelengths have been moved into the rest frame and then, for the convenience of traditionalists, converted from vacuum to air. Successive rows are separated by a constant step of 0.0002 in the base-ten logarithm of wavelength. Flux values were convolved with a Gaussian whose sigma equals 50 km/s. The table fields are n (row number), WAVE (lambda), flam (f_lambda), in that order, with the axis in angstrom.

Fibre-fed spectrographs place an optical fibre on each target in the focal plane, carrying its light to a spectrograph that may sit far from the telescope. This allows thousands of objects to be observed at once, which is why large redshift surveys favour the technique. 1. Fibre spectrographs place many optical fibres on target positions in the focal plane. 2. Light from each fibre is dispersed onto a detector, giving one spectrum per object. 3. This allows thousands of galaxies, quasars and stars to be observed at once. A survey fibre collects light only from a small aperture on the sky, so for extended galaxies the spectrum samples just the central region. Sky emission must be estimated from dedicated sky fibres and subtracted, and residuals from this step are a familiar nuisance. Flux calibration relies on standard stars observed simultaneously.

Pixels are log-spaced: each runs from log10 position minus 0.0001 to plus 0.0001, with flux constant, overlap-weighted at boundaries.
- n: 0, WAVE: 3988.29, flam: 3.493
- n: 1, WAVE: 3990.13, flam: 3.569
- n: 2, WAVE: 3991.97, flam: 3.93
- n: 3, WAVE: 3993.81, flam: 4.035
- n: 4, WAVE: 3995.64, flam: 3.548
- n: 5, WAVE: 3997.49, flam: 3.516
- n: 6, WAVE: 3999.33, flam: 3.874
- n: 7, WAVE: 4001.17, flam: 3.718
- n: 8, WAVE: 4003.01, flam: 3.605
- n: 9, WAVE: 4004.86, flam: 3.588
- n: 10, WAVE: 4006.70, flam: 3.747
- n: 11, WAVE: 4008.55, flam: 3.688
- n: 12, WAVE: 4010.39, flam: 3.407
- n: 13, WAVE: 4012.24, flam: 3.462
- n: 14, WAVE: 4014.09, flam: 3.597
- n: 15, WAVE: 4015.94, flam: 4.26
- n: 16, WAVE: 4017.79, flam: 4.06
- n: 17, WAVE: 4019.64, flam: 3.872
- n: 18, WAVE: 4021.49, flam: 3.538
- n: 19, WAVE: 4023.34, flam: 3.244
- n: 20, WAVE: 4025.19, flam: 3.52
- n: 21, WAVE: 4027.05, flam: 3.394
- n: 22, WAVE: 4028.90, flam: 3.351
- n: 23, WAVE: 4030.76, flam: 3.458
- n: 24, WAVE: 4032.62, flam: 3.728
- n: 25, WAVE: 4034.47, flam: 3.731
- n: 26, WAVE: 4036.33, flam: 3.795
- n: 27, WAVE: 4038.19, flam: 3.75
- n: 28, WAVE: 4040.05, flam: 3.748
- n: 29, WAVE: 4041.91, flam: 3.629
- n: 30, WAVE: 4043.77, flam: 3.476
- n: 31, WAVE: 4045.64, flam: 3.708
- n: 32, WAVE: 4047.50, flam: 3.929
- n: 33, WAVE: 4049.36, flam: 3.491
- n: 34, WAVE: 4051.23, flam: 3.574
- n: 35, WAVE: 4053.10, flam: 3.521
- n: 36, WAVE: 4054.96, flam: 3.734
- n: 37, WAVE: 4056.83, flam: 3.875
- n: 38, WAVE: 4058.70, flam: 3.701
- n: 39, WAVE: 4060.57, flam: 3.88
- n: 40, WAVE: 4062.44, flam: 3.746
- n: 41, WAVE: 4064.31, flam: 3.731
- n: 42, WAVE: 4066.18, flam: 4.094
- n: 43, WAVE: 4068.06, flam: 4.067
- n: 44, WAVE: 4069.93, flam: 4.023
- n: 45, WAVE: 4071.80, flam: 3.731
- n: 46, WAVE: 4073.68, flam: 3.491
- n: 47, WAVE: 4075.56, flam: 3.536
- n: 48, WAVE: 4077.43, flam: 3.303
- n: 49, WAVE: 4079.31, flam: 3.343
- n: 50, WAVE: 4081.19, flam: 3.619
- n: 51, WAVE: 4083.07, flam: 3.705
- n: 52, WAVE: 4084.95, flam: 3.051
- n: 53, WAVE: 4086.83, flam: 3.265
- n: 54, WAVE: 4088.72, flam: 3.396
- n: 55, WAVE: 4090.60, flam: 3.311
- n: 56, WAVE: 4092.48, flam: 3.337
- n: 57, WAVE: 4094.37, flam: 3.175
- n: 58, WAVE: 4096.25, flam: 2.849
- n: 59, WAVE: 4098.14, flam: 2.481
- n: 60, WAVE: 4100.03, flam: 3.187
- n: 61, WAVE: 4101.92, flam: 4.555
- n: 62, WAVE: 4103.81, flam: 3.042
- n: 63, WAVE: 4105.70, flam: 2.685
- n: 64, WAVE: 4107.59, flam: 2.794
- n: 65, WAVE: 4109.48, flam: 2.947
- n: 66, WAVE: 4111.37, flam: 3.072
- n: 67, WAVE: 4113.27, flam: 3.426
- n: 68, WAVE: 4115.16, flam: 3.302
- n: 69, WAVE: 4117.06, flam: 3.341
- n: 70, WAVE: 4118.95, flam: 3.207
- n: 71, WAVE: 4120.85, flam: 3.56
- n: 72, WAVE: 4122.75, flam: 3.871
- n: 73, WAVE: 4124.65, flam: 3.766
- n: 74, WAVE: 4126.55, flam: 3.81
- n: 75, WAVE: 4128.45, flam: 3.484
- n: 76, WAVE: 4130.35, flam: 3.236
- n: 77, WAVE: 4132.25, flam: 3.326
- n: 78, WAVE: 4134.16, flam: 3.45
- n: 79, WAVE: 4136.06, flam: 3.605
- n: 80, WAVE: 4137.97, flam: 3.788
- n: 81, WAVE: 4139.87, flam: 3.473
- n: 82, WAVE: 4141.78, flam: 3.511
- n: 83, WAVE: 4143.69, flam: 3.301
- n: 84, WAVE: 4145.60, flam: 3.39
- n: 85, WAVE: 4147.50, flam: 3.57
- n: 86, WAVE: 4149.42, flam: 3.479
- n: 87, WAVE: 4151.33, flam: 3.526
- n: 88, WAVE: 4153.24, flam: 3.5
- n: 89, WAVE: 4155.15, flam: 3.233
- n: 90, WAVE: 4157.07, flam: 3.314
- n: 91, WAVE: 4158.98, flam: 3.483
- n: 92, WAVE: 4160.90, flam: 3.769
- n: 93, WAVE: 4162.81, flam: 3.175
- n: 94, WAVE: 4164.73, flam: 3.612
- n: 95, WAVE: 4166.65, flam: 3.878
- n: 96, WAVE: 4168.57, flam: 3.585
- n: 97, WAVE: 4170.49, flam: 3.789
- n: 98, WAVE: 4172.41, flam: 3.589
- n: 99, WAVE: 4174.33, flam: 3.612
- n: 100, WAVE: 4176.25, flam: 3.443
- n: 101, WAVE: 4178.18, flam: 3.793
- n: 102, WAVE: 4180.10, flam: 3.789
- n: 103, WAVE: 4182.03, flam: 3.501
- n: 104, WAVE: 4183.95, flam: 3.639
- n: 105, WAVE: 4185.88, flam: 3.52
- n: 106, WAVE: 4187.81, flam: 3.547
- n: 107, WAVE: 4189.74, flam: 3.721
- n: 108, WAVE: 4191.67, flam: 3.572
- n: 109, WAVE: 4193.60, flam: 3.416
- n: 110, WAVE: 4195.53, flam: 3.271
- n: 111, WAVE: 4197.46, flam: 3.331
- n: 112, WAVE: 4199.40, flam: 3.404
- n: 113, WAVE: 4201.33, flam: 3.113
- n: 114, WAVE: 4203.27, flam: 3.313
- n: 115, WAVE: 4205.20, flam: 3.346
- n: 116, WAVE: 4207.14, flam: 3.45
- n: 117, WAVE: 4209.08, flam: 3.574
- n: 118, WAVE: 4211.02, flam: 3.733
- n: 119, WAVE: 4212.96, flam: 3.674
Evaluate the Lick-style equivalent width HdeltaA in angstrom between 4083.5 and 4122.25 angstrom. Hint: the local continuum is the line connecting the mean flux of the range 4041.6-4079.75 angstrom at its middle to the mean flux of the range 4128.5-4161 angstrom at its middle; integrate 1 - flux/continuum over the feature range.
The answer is 4.0 angstrom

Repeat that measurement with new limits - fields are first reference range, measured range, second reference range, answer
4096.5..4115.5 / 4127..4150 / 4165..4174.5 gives -0.4 angstrom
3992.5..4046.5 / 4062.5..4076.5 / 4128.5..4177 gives -0.8 angstrom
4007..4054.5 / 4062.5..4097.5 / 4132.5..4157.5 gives 0.7 angstrom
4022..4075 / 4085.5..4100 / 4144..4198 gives 2.0 angstrom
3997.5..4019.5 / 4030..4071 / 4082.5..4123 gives -2.8 angstrom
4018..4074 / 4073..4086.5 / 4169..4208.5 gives 0.8 angstrom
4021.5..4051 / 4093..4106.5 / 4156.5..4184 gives 1.7 angstrom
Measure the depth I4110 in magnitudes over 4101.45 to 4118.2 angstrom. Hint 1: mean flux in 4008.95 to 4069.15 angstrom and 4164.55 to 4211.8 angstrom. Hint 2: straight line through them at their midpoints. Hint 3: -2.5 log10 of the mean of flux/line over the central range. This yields 0.13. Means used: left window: 3.69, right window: 3.54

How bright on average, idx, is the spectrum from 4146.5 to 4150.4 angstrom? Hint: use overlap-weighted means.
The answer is 3.52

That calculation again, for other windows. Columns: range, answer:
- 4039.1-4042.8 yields 3.69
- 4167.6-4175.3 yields 3.65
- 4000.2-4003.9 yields 3.67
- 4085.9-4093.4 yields 3.33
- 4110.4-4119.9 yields 3.27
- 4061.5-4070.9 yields 3.93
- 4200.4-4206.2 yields 3.26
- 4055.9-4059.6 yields 3.79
